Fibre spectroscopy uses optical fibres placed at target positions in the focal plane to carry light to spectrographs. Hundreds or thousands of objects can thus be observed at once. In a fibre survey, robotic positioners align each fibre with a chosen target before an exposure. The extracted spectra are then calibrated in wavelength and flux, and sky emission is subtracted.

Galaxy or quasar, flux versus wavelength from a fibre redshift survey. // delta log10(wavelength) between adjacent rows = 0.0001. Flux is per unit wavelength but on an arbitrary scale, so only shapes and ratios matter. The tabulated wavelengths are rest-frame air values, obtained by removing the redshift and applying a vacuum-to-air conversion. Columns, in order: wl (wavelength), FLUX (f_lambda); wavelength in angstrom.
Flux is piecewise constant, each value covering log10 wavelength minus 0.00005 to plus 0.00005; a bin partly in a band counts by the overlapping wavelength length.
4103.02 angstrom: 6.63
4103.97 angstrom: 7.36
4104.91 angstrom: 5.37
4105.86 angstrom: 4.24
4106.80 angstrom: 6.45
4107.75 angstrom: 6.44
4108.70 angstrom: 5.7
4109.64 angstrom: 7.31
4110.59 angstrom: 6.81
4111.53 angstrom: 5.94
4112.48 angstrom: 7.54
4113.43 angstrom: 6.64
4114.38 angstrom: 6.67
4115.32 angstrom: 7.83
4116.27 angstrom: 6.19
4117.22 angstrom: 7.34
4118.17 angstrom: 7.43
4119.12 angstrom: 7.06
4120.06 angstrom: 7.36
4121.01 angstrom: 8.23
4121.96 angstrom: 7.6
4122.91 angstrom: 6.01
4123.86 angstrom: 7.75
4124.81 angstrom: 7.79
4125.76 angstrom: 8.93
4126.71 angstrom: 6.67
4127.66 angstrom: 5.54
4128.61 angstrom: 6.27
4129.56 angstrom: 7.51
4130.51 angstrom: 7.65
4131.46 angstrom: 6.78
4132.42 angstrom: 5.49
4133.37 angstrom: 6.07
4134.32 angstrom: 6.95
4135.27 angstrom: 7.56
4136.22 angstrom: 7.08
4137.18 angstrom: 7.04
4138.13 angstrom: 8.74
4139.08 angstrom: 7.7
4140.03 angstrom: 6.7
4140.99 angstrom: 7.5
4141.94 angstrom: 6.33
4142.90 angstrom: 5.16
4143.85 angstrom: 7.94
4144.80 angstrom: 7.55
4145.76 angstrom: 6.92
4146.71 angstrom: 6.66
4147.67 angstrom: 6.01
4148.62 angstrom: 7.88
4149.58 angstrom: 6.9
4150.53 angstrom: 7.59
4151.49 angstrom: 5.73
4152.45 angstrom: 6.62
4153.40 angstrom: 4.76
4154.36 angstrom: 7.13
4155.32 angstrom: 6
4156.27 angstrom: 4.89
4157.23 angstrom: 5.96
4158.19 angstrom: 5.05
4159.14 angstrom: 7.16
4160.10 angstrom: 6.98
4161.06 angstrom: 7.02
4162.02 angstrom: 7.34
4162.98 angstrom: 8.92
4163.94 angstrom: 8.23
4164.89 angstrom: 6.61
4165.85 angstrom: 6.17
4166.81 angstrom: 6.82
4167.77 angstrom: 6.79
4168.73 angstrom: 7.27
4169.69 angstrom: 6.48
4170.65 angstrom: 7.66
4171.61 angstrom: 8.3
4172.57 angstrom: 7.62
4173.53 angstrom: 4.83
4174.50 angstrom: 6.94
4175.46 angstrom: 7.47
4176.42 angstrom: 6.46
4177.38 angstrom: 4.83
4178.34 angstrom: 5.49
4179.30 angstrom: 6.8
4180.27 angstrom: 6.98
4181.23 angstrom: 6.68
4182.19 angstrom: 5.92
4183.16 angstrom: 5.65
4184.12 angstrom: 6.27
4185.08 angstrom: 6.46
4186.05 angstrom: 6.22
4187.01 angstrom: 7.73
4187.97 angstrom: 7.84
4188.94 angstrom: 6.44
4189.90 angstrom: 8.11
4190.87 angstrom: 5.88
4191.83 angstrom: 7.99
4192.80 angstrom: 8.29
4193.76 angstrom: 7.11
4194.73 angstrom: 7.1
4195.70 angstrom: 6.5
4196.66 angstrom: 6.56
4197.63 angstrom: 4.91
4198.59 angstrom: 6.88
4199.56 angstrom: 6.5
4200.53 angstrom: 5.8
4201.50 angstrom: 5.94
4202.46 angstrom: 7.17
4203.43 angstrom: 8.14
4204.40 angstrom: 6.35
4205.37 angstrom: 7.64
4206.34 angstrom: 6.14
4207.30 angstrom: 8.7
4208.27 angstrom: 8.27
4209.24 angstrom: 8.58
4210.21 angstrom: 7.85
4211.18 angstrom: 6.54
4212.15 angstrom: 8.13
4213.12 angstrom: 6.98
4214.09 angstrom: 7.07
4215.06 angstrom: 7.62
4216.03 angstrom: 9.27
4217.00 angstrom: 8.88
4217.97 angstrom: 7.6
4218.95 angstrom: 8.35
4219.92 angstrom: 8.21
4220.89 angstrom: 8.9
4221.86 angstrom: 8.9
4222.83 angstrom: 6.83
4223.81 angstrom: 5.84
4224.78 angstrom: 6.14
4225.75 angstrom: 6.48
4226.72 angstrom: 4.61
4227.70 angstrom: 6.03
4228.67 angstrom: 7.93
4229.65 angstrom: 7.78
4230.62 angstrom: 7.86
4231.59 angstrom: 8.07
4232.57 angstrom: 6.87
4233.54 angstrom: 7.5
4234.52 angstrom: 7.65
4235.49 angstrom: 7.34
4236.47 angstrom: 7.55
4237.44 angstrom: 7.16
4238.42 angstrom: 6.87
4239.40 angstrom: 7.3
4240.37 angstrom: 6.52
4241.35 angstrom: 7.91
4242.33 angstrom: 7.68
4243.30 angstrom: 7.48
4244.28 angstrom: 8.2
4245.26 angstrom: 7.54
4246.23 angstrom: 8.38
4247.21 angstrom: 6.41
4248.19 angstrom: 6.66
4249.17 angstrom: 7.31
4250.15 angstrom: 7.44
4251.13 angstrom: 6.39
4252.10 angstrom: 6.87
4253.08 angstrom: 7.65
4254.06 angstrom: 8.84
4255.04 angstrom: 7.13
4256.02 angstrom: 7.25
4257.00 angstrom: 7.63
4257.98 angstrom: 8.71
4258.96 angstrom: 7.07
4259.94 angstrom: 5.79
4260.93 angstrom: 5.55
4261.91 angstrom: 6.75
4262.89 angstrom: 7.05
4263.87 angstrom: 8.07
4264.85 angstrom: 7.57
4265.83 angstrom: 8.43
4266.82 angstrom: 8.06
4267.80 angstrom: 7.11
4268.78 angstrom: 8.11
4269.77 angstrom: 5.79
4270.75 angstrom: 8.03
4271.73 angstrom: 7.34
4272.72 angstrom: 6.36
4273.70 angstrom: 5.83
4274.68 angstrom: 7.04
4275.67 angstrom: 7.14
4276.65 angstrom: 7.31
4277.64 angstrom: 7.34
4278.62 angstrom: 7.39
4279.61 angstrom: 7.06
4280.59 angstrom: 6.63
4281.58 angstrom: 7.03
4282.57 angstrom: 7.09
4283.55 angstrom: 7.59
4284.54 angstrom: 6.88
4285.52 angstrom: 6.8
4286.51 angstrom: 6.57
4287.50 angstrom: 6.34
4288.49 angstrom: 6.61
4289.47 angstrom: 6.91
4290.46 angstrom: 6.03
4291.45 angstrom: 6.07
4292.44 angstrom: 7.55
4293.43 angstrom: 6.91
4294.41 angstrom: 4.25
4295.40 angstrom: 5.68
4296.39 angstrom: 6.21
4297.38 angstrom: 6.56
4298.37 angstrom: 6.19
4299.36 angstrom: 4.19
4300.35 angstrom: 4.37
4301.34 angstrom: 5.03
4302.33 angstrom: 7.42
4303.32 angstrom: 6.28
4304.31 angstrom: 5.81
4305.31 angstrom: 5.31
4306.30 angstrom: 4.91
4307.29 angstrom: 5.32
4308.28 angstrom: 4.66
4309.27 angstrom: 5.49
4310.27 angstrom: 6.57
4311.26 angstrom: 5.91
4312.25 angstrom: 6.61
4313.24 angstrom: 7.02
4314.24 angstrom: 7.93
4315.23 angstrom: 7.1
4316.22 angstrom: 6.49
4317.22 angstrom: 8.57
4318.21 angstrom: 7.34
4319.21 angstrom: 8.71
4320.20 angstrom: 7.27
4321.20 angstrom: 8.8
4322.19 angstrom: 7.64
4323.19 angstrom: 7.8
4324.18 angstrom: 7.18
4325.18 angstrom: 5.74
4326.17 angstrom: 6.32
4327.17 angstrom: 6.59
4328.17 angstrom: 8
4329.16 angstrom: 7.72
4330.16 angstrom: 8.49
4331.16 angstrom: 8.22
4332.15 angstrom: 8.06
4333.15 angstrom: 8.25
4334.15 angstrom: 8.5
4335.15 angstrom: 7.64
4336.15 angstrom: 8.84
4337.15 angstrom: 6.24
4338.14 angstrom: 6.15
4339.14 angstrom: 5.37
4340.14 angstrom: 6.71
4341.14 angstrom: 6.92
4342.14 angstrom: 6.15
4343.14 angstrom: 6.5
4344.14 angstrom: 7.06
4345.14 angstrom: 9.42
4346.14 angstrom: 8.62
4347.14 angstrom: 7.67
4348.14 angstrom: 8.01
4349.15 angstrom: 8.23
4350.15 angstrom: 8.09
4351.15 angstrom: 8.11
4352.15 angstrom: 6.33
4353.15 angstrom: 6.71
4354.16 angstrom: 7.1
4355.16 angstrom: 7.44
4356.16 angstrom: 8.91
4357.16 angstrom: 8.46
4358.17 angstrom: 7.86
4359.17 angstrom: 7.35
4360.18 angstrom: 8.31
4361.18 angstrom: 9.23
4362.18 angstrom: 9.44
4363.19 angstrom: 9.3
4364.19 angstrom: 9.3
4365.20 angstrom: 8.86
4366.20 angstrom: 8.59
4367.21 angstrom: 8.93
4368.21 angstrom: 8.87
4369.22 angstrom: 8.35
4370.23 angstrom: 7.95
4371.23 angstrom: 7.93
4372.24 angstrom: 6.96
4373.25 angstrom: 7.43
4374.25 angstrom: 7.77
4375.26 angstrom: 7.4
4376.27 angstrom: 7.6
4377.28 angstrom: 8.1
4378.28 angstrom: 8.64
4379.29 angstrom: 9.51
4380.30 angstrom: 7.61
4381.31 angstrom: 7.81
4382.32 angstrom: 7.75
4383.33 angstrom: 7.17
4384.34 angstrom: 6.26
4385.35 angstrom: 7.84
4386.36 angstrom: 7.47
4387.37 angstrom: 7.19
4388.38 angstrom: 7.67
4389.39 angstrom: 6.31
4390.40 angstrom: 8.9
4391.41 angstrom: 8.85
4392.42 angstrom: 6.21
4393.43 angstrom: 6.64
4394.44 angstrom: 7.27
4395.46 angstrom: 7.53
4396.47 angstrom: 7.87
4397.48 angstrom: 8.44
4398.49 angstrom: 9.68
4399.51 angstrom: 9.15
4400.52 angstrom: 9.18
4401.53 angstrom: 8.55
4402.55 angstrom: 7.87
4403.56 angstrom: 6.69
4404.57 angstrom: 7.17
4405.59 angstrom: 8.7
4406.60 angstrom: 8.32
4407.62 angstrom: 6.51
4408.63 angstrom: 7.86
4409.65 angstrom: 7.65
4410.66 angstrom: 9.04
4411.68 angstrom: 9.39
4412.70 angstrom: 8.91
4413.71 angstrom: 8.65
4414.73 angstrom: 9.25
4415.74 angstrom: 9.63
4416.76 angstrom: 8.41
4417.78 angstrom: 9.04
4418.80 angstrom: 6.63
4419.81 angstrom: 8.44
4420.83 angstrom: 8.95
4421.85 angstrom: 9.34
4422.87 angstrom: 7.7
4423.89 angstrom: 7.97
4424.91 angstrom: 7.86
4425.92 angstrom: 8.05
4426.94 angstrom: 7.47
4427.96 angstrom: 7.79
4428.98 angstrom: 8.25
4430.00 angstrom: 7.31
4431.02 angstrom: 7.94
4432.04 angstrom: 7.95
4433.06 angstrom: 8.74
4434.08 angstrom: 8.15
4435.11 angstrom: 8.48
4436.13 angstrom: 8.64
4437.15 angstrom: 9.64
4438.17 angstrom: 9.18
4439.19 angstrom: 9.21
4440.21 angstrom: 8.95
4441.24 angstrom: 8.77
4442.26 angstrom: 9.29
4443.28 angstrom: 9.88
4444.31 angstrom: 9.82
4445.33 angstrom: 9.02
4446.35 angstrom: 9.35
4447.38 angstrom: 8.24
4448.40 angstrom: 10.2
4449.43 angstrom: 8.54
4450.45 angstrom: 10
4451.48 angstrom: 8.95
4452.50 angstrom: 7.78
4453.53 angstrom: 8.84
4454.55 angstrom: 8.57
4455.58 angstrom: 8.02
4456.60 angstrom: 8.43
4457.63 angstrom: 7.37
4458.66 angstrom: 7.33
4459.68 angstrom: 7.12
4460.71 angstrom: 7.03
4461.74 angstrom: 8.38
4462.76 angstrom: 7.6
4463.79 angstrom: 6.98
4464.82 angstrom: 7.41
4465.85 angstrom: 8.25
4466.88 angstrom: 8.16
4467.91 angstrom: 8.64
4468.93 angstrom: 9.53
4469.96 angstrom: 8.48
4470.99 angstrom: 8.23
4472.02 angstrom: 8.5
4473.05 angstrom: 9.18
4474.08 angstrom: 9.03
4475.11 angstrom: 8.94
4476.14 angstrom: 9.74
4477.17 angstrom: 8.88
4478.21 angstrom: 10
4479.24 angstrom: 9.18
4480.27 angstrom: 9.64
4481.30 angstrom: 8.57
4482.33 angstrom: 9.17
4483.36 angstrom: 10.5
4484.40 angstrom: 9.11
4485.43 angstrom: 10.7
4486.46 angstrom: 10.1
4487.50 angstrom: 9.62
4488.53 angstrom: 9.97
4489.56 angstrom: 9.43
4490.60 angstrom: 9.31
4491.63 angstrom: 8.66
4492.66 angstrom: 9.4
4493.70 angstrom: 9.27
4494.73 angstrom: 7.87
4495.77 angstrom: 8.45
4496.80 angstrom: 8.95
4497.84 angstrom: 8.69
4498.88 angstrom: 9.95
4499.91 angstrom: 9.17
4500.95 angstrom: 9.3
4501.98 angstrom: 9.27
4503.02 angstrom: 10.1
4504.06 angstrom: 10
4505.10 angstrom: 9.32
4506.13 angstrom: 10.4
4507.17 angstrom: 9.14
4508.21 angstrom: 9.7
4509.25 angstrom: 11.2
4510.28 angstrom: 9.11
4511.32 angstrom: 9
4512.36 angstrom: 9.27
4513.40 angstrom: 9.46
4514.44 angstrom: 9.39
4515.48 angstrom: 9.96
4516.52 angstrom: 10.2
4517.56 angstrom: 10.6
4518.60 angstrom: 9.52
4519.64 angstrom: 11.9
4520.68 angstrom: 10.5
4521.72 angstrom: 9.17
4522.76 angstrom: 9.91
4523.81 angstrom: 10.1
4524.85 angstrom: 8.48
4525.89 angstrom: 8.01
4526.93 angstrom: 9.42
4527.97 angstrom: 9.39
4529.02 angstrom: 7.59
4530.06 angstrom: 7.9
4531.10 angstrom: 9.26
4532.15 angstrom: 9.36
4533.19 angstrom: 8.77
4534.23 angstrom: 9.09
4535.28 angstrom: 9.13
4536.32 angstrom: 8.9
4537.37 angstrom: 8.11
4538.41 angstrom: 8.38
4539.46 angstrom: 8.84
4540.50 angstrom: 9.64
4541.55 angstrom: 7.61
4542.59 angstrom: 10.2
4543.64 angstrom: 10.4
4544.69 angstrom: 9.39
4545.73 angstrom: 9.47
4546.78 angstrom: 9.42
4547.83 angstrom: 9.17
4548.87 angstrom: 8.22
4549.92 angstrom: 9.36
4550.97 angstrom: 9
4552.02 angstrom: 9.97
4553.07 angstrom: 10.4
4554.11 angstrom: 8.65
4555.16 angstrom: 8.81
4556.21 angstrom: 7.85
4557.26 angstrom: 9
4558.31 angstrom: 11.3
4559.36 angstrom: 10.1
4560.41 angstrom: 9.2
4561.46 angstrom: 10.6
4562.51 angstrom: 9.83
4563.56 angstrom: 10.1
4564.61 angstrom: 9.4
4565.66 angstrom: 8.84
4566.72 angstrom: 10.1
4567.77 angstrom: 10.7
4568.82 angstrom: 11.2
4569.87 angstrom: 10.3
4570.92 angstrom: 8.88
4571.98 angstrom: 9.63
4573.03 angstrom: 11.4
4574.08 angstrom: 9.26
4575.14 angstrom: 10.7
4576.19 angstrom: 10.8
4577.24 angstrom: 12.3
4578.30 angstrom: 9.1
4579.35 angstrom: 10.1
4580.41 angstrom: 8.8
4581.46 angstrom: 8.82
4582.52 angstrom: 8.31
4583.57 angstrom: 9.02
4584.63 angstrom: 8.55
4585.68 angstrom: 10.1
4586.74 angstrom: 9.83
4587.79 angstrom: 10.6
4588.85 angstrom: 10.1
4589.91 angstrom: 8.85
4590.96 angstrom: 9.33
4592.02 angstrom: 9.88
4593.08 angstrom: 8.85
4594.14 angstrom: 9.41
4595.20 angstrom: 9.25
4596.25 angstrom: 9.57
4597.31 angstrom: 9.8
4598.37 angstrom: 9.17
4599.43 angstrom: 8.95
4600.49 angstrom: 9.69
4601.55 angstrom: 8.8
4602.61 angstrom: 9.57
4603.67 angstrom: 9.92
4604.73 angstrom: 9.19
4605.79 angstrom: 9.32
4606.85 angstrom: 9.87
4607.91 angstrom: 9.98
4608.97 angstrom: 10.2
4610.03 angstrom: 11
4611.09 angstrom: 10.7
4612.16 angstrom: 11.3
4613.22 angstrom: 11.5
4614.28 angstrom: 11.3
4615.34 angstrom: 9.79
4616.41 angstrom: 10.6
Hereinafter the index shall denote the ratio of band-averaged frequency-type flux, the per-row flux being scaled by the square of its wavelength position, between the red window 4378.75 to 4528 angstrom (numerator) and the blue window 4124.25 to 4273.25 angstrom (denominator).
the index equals 1.4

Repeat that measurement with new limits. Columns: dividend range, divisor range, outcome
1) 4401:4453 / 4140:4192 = 1.43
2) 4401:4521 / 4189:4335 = 1.37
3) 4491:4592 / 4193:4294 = 1.51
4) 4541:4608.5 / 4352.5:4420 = 1.29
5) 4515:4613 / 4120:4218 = 1.65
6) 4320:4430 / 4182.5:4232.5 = 1.19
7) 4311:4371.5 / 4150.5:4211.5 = 1.23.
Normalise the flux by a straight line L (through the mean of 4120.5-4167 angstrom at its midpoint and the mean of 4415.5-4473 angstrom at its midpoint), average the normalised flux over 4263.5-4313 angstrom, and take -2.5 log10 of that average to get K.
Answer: 0.17 mag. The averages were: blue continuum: 6.9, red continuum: 8.44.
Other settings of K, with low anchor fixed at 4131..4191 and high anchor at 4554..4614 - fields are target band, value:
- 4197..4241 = -0.02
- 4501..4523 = -0.07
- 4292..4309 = 0.34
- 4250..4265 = 0.03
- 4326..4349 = 0.07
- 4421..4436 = 0.07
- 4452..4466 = 0.14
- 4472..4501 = -0.03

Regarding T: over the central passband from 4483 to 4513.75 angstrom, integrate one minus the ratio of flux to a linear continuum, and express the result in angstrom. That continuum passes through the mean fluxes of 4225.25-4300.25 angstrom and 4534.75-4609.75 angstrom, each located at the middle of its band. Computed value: -1.85 angstrom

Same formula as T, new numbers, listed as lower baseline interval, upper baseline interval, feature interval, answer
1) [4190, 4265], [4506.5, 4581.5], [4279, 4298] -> 2.8 angstrom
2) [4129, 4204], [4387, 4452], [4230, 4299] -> 2.9 angstrom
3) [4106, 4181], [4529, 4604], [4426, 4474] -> 1.5 angstrom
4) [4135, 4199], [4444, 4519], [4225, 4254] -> 0.3 angstrom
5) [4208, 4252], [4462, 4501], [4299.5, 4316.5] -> 4.2 angstrom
